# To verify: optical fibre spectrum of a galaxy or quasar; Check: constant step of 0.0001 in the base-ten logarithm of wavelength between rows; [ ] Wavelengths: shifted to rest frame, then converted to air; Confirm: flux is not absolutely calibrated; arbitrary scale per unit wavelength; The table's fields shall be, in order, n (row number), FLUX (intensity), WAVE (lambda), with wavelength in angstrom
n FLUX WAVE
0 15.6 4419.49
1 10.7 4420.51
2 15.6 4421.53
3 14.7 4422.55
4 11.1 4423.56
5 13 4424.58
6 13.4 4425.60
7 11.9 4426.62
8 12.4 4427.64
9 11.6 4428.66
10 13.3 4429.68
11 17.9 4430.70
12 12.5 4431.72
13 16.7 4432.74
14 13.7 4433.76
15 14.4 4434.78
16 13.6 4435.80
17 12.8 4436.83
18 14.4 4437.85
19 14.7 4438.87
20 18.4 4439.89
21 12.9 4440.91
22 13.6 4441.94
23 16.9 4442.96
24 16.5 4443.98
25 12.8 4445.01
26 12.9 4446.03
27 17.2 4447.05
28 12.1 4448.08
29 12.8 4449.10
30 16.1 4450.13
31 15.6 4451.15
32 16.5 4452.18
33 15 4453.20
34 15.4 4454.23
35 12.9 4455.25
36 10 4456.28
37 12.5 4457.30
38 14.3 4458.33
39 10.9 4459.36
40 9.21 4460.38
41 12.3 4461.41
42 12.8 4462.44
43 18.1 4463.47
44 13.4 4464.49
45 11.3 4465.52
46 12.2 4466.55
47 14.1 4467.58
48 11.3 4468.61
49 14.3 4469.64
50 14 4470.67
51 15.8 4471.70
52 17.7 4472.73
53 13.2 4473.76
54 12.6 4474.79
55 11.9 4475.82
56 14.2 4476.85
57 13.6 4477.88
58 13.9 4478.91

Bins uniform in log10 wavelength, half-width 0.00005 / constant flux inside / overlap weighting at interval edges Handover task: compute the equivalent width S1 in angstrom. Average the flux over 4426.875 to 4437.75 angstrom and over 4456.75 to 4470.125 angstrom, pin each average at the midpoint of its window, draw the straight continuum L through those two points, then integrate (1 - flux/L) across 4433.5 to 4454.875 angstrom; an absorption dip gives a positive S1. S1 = -2.0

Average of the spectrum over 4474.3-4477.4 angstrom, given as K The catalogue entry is 12.9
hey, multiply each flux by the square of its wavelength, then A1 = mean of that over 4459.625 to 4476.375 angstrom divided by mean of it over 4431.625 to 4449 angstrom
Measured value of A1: 0.93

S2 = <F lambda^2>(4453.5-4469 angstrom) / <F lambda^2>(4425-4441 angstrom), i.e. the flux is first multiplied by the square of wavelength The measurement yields 0.92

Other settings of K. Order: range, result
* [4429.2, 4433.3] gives 15.1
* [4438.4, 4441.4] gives 15.4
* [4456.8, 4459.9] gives 12.5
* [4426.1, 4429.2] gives 12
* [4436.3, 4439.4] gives 14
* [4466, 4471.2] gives 13.2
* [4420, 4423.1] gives 13.6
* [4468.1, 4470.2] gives 12.8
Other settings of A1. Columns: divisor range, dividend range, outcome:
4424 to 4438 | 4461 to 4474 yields 1.04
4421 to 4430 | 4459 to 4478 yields 1.05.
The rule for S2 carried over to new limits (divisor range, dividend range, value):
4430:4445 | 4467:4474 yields 0.98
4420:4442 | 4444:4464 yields 1.01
